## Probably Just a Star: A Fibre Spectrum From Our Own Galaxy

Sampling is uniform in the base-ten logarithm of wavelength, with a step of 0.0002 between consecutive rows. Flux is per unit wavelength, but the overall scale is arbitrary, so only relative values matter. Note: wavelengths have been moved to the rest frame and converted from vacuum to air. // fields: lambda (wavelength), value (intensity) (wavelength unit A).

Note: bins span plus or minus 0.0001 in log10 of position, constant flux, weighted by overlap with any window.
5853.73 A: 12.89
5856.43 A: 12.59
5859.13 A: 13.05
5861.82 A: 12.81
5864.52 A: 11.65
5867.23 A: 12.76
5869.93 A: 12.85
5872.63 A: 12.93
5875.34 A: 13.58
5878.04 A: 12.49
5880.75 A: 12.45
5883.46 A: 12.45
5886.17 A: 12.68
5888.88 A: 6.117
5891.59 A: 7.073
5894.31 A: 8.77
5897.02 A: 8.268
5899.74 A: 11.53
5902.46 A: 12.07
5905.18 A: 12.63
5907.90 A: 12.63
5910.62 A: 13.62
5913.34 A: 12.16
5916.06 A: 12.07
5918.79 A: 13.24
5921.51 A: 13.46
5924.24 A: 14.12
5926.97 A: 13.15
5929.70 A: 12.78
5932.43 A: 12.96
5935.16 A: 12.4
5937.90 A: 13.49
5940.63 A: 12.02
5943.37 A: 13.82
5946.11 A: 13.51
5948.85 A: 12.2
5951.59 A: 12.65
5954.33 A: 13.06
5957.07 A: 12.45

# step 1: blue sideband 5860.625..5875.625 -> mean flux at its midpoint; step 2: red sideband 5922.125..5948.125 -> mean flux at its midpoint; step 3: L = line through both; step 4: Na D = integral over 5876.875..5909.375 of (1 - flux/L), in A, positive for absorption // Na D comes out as 5.3 A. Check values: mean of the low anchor 12.7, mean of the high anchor 13.1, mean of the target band 10.8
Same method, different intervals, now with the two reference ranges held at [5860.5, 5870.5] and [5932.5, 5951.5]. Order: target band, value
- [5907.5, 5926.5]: -0.5 A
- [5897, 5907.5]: 0.9 A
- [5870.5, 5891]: 1.4 A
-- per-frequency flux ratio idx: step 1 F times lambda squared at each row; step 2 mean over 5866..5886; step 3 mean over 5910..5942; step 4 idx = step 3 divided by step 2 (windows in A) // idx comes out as 1.0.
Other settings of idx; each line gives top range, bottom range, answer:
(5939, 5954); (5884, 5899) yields 1.47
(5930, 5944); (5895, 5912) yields 1.12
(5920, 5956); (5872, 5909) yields 1.20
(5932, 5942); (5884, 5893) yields 1.44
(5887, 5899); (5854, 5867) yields 0.64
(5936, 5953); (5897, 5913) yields 1.08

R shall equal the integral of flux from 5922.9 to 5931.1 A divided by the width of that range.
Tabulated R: 13.3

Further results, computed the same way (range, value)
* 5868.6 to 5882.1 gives 12.9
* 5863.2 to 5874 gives 12.5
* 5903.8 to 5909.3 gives 12.6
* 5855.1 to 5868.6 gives 12.6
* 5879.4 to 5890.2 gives 10.9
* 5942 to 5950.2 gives 13.2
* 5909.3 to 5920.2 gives 12.8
